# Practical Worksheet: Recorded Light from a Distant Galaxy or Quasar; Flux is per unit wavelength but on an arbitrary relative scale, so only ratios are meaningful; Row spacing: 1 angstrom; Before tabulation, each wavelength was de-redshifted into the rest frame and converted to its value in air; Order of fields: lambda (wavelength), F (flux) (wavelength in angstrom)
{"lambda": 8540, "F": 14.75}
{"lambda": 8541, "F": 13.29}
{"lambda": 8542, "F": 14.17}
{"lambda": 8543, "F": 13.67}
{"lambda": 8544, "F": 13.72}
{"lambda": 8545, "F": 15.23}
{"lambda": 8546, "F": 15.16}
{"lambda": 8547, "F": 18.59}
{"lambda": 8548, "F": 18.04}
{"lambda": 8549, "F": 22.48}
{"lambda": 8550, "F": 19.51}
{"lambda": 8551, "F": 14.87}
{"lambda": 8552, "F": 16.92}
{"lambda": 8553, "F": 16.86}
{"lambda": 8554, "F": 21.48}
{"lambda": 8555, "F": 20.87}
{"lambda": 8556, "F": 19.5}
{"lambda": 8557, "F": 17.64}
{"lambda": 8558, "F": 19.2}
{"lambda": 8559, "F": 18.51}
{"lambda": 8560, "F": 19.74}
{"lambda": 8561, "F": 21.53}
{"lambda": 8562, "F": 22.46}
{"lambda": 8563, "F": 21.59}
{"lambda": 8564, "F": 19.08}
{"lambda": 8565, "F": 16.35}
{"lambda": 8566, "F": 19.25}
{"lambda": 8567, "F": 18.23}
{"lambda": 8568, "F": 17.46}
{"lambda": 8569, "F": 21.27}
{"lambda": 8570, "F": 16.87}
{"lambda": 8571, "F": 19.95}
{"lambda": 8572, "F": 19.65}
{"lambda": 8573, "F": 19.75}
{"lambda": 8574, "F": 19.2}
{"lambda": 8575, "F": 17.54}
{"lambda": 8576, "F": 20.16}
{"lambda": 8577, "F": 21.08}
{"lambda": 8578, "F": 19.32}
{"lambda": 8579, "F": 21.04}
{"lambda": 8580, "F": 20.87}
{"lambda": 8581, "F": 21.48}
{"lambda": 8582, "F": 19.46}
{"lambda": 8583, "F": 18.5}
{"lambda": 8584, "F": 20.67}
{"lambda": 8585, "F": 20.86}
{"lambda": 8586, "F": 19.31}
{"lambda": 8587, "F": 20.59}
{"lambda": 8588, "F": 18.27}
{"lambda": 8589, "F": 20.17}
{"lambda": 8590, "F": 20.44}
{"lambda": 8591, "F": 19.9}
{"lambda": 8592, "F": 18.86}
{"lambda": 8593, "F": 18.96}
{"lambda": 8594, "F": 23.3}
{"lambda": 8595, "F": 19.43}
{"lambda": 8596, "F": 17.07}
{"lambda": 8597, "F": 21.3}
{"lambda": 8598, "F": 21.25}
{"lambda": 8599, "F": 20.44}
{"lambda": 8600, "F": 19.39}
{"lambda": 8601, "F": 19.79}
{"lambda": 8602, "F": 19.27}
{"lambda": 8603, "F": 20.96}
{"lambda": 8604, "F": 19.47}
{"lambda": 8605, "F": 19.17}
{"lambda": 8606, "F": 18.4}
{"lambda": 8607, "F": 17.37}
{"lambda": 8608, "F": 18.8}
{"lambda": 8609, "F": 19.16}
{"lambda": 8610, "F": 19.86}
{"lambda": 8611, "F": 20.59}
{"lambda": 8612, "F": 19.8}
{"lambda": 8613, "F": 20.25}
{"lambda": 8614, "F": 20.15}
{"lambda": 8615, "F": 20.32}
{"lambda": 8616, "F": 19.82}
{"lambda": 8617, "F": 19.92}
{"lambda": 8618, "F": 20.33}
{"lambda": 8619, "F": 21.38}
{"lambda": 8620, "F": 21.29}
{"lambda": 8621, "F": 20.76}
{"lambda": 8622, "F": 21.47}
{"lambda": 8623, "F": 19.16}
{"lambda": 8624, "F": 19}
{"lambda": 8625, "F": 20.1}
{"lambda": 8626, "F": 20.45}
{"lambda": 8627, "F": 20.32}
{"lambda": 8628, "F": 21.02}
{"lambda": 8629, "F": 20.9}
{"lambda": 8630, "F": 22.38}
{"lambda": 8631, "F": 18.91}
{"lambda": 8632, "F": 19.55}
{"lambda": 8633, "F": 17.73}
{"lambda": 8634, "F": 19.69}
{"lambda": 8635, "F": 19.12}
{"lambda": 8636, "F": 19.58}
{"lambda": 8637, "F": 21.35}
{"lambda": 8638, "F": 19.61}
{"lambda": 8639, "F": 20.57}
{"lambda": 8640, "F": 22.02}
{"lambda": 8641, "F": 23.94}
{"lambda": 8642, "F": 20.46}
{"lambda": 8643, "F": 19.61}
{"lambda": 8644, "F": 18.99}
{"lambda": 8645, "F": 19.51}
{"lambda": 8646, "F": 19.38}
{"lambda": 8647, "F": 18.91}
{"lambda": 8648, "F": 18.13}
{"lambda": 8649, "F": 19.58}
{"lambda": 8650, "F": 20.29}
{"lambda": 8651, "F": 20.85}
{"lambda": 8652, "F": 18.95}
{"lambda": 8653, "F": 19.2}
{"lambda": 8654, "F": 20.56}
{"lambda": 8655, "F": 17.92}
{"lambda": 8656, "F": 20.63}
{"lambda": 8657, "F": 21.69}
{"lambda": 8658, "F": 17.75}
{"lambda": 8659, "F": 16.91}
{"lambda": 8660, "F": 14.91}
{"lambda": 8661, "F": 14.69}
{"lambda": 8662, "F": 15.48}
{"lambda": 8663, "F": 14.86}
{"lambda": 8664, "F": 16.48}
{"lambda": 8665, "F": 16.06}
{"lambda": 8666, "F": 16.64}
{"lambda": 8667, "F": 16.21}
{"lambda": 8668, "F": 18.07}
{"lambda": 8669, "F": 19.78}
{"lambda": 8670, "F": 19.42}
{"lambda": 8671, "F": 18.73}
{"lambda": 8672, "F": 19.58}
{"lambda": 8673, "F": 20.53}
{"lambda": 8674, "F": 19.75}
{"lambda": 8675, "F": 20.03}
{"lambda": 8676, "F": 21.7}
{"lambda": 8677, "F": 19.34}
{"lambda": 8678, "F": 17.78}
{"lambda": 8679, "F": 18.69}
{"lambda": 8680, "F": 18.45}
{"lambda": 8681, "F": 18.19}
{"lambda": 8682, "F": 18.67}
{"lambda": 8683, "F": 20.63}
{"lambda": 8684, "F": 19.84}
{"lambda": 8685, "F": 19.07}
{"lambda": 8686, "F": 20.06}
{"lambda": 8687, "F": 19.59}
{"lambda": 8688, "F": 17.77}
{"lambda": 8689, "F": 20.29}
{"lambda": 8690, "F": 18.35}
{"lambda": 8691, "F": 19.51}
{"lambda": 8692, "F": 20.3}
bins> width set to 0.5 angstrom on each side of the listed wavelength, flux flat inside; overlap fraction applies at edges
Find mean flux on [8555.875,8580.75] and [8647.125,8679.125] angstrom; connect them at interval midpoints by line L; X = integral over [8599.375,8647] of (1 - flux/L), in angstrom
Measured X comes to -2.8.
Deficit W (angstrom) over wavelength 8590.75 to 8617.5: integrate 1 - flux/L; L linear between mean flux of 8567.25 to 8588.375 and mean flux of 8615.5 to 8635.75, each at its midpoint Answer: 0.3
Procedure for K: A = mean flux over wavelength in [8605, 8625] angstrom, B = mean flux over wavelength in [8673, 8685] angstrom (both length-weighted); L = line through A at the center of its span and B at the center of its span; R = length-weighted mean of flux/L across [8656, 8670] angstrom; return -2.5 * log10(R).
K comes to 0.14 mag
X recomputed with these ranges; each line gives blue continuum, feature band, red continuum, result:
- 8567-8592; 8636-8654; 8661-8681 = -1.40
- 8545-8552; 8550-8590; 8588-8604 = -1.39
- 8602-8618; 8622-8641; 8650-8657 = -0.46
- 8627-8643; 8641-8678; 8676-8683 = 1.64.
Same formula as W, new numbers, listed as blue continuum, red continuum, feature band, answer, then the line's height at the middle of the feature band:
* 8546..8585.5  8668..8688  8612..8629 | -0.9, 19.4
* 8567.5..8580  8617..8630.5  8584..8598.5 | -0.1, 19.9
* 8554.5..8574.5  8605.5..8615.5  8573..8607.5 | -0.6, 19.4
